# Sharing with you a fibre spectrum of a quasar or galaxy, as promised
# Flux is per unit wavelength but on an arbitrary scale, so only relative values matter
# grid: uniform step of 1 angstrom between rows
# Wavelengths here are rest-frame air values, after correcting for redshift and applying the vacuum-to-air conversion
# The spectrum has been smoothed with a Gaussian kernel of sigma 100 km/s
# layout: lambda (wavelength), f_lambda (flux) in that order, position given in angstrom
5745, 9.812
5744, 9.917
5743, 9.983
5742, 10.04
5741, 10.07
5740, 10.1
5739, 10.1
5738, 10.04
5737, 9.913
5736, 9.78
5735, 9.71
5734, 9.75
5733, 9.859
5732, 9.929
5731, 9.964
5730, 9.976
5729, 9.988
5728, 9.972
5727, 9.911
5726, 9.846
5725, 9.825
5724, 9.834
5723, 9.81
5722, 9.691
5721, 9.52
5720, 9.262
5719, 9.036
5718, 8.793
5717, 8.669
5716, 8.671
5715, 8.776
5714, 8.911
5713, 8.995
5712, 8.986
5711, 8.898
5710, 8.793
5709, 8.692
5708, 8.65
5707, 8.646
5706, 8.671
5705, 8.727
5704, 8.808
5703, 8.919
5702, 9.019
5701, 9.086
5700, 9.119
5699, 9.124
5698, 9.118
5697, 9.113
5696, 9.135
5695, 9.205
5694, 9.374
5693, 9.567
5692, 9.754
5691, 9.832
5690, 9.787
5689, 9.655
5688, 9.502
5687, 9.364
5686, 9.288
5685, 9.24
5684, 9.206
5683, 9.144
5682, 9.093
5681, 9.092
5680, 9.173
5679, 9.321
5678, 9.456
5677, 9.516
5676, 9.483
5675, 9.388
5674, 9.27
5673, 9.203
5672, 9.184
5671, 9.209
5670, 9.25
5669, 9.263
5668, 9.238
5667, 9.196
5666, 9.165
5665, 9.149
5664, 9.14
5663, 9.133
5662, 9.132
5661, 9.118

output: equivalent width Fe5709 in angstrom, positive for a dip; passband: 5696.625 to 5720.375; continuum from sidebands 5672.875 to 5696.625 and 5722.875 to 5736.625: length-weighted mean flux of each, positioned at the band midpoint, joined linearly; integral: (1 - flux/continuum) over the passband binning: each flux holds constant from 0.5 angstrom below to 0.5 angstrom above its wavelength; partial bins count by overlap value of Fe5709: 1.8 angstrom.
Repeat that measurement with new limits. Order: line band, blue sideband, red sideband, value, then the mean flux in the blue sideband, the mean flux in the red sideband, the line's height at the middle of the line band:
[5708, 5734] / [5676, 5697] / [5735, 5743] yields 1.08 angstrom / 9.38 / 9.99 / 9.78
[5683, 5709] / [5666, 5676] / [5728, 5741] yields 0.91 angstrom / 9.25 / 9.93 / 9.52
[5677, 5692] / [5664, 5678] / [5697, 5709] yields -0.45 angstrom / 9.27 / 8.9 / 9.11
